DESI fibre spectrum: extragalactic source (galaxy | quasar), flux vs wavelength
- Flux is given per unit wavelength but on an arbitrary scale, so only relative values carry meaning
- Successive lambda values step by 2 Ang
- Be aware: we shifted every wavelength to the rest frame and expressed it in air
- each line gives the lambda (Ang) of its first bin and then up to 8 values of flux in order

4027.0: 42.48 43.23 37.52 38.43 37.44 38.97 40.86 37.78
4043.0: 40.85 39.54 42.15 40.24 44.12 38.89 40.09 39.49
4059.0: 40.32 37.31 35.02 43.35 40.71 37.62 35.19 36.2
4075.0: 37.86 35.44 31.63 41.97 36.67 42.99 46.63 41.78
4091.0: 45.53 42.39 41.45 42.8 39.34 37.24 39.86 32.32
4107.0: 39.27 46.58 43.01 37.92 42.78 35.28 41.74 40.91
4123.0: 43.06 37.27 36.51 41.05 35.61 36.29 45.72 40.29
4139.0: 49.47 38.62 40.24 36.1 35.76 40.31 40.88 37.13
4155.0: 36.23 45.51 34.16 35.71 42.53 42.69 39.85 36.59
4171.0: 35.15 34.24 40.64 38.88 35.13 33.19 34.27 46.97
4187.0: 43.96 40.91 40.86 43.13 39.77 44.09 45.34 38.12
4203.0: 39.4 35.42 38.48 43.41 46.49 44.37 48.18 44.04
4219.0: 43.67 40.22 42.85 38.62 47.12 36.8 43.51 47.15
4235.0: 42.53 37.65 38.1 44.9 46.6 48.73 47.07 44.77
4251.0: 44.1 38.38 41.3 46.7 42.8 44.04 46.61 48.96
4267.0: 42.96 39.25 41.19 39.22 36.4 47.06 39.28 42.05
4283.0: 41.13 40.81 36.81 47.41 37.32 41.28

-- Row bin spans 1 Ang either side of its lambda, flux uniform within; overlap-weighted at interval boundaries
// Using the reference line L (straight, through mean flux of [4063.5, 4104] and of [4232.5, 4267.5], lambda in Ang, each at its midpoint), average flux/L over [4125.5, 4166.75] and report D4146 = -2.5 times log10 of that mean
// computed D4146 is 0.05 mag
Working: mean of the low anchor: 39.8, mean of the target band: 39.5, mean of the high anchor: 44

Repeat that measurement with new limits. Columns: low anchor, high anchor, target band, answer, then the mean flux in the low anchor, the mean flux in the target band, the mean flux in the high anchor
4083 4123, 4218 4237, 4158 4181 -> 0.11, 41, 37.6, 42.2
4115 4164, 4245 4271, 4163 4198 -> 0.04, 39.5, 39.5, 44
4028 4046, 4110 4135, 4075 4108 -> -0.01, 39.4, 39.8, 39.5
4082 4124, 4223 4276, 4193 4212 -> 0.03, 40.9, 41.3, 42.9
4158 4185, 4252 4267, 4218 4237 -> -0.01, 37.5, 42.2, 44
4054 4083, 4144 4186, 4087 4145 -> -0.07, 38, 40.5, 38.2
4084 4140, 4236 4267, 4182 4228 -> 0.02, 40.9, 42.2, 44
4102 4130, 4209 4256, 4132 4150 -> 0.01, 39.8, 40.3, 43.4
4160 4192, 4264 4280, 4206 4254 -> -0.07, 38.8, 43.2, 41.8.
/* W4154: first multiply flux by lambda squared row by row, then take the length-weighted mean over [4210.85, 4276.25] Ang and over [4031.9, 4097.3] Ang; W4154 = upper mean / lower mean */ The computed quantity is 1.18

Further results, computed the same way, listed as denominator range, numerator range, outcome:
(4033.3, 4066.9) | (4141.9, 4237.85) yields 1.09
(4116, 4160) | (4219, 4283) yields 1.14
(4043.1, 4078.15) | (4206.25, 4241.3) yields 1.18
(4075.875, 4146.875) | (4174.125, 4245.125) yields 1.09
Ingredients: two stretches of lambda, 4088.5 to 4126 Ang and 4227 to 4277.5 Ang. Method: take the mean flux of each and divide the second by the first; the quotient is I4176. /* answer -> 1.06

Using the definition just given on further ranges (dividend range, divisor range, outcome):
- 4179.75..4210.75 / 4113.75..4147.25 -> 1.02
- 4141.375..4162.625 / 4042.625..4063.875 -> 0.96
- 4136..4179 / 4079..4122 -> 0.96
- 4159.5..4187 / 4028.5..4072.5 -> 0.97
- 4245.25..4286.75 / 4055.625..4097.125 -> 1.08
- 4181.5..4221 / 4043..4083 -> 1.08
